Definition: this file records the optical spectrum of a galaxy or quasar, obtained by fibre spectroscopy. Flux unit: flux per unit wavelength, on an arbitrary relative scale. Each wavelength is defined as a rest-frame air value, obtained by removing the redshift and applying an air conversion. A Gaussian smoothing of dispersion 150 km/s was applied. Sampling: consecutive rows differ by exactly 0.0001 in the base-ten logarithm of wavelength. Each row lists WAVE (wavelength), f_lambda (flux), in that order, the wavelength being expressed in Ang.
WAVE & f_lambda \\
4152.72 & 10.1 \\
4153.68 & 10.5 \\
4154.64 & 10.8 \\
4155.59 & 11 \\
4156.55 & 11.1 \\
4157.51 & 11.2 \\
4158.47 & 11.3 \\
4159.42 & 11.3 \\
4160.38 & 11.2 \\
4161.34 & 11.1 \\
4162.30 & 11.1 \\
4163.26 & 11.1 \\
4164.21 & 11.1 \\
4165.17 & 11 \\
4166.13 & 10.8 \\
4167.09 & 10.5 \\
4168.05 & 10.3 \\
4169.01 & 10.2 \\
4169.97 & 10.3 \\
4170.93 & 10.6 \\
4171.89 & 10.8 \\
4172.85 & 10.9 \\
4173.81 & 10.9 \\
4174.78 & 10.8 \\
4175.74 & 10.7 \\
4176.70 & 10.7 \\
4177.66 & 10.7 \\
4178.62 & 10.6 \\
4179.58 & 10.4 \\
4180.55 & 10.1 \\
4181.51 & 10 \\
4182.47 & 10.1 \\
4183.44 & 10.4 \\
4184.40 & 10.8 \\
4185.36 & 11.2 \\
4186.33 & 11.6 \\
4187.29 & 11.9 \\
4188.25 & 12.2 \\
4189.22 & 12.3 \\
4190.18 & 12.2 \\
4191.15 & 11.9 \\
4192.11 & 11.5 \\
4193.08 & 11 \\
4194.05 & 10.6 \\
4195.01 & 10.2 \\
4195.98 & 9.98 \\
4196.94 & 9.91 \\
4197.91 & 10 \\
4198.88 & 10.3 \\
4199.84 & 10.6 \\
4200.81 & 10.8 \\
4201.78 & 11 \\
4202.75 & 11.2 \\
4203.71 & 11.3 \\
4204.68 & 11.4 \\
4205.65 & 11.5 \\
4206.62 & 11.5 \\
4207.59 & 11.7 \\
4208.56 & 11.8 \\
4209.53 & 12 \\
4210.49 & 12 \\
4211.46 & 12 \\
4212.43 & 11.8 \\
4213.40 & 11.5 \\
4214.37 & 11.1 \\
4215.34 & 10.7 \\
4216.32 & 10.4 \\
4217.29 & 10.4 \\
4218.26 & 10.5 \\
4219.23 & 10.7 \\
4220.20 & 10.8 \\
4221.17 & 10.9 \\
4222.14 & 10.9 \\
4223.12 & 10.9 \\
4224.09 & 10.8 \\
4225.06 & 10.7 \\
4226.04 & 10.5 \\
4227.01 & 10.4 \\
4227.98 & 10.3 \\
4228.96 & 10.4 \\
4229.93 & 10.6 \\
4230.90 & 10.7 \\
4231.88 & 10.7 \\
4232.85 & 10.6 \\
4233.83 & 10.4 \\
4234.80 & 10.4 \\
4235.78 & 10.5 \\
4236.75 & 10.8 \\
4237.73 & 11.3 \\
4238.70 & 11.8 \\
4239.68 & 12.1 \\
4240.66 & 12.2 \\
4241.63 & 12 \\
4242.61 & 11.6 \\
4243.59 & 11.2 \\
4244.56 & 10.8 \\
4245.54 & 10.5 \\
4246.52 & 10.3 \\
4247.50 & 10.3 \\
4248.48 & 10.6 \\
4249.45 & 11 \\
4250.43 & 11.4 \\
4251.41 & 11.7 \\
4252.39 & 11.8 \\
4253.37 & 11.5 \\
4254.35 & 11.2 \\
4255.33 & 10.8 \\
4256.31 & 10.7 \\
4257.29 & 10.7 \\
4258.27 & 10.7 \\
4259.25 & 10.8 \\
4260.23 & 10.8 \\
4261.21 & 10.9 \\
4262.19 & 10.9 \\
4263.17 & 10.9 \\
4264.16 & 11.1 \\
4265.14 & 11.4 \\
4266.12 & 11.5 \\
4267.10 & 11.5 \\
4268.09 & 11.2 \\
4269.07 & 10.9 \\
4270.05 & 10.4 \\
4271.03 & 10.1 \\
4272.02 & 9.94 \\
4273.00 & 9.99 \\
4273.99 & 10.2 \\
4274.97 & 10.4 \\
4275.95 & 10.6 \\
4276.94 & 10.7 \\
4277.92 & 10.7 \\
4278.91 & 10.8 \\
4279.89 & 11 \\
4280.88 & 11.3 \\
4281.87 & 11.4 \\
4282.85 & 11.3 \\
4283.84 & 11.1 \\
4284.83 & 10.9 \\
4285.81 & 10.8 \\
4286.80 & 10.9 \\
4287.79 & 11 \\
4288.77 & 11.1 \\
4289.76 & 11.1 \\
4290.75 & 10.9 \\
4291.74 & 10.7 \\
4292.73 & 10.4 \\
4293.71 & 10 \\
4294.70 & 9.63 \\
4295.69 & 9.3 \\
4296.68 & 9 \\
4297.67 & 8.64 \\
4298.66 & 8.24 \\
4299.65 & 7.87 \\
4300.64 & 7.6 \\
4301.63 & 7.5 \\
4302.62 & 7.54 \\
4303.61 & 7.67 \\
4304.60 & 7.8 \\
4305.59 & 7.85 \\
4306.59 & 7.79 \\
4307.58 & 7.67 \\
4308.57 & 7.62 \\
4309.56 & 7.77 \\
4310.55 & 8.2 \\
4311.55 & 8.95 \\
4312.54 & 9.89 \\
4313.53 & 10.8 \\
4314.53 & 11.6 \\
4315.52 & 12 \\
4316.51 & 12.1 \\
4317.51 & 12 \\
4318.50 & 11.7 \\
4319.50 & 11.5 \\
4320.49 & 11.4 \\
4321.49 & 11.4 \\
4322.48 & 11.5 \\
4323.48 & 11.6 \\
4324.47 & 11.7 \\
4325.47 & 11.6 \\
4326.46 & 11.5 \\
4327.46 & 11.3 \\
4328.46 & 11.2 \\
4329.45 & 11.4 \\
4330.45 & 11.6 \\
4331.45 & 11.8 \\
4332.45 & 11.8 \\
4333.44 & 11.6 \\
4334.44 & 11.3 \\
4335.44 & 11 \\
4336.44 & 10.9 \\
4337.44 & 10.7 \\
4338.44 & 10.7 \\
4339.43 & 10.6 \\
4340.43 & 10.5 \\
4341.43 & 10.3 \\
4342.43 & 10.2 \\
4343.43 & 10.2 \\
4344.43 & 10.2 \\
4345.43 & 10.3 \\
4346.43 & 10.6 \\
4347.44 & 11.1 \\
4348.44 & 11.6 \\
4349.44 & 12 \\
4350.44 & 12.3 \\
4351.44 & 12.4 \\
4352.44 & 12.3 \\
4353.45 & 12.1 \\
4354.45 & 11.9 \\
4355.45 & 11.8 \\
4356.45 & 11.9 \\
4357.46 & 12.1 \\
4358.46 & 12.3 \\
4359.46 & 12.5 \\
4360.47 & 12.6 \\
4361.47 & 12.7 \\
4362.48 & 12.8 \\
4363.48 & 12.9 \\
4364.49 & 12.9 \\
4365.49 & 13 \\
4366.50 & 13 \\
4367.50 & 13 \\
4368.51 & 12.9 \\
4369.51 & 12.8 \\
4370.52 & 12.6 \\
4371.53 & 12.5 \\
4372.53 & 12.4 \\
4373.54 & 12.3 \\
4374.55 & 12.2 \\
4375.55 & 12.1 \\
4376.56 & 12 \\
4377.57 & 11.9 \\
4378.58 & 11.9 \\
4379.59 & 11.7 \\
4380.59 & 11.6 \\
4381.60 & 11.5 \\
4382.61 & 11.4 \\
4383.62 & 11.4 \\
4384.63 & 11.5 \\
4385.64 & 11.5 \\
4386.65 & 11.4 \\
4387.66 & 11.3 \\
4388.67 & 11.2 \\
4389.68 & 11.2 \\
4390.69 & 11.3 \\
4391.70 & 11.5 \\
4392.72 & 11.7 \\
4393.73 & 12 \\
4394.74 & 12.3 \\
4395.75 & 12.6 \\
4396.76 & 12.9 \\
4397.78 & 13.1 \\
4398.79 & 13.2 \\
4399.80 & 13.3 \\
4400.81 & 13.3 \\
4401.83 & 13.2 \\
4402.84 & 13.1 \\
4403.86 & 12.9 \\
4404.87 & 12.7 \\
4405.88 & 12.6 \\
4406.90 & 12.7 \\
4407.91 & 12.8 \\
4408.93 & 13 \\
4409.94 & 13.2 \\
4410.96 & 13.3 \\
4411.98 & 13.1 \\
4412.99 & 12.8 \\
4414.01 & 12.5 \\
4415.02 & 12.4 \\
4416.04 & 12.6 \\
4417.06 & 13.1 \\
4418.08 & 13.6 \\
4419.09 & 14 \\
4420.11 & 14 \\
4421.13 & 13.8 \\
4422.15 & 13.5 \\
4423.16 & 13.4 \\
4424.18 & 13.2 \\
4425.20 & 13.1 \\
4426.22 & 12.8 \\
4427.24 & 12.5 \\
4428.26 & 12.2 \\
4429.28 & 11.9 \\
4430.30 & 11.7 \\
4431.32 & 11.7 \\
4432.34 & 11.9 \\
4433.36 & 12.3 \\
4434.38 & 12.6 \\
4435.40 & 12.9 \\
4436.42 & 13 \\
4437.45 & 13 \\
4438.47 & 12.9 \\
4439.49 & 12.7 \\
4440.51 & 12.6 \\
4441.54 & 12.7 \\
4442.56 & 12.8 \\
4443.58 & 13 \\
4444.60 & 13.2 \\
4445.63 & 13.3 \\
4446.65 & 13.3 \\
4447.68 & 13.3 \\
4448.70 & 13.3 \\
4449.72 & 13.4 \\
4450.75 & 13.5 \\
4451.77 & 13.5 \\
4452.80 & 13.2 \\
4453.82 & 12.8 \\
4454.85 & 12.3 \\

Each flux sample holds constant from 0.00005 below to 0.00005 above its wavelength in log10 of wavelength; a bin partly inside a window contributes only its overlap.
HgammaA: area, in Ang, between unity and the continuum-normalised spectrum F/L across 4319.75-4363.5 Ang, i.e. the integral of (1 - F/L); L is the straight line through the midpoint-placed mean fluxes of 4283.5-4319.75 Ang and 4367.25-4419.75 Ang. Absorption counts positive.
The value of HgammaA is -2.6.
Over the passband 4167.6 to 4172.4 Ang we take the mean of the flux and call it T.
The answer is 10.4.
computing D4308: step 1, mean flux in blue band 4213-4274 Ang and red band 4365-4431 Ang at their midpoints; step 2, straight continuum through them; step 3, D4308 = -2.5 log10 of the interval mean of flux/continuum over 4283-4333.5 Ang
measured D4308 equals 0.141 mag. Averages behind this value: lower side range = 10.9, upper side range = 12.5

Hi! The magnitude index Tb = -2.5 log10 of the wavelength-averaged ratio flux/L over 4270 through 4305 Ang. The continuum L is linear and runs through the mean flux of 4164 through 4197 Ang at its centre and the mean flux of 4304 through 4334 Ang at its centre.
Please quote 0.070 mag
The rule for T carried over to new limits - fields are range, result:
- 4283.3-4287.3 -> 10.9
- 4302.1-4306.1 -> 7.7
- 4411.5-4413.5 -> 13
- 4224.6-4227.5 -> 10.5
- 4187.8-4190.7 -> 12.2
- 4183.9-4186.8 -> 11.2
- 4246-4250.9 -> 10.7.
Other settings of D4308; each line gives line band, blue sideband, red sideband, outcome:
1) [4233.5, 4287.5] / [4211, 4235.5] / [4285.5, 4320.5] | -0.077 mag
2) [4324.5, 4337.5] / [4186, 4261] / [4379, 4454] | 0.051 mag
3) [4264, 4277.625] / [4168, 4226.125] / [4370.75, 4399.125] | 0.061 mag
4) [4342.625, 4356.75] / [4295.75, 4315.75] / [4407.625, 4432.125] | -0.120 mag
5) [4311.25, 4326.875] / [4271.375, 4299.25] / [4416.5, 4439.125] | -0.035 mag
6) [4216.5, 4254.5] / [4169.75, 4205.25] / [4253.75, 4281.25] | -0.010 mag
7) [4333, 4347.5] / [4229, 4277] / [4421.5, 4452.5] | 0.114 mag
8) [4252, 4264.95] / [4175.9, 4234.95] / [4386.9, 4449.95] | 0.038 mag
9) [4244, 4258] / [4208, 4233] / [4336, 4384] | 0.018 mag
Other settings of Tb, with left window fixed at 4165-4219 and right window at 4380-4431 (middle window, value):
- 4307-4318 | 0.200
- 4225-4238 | 0.067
